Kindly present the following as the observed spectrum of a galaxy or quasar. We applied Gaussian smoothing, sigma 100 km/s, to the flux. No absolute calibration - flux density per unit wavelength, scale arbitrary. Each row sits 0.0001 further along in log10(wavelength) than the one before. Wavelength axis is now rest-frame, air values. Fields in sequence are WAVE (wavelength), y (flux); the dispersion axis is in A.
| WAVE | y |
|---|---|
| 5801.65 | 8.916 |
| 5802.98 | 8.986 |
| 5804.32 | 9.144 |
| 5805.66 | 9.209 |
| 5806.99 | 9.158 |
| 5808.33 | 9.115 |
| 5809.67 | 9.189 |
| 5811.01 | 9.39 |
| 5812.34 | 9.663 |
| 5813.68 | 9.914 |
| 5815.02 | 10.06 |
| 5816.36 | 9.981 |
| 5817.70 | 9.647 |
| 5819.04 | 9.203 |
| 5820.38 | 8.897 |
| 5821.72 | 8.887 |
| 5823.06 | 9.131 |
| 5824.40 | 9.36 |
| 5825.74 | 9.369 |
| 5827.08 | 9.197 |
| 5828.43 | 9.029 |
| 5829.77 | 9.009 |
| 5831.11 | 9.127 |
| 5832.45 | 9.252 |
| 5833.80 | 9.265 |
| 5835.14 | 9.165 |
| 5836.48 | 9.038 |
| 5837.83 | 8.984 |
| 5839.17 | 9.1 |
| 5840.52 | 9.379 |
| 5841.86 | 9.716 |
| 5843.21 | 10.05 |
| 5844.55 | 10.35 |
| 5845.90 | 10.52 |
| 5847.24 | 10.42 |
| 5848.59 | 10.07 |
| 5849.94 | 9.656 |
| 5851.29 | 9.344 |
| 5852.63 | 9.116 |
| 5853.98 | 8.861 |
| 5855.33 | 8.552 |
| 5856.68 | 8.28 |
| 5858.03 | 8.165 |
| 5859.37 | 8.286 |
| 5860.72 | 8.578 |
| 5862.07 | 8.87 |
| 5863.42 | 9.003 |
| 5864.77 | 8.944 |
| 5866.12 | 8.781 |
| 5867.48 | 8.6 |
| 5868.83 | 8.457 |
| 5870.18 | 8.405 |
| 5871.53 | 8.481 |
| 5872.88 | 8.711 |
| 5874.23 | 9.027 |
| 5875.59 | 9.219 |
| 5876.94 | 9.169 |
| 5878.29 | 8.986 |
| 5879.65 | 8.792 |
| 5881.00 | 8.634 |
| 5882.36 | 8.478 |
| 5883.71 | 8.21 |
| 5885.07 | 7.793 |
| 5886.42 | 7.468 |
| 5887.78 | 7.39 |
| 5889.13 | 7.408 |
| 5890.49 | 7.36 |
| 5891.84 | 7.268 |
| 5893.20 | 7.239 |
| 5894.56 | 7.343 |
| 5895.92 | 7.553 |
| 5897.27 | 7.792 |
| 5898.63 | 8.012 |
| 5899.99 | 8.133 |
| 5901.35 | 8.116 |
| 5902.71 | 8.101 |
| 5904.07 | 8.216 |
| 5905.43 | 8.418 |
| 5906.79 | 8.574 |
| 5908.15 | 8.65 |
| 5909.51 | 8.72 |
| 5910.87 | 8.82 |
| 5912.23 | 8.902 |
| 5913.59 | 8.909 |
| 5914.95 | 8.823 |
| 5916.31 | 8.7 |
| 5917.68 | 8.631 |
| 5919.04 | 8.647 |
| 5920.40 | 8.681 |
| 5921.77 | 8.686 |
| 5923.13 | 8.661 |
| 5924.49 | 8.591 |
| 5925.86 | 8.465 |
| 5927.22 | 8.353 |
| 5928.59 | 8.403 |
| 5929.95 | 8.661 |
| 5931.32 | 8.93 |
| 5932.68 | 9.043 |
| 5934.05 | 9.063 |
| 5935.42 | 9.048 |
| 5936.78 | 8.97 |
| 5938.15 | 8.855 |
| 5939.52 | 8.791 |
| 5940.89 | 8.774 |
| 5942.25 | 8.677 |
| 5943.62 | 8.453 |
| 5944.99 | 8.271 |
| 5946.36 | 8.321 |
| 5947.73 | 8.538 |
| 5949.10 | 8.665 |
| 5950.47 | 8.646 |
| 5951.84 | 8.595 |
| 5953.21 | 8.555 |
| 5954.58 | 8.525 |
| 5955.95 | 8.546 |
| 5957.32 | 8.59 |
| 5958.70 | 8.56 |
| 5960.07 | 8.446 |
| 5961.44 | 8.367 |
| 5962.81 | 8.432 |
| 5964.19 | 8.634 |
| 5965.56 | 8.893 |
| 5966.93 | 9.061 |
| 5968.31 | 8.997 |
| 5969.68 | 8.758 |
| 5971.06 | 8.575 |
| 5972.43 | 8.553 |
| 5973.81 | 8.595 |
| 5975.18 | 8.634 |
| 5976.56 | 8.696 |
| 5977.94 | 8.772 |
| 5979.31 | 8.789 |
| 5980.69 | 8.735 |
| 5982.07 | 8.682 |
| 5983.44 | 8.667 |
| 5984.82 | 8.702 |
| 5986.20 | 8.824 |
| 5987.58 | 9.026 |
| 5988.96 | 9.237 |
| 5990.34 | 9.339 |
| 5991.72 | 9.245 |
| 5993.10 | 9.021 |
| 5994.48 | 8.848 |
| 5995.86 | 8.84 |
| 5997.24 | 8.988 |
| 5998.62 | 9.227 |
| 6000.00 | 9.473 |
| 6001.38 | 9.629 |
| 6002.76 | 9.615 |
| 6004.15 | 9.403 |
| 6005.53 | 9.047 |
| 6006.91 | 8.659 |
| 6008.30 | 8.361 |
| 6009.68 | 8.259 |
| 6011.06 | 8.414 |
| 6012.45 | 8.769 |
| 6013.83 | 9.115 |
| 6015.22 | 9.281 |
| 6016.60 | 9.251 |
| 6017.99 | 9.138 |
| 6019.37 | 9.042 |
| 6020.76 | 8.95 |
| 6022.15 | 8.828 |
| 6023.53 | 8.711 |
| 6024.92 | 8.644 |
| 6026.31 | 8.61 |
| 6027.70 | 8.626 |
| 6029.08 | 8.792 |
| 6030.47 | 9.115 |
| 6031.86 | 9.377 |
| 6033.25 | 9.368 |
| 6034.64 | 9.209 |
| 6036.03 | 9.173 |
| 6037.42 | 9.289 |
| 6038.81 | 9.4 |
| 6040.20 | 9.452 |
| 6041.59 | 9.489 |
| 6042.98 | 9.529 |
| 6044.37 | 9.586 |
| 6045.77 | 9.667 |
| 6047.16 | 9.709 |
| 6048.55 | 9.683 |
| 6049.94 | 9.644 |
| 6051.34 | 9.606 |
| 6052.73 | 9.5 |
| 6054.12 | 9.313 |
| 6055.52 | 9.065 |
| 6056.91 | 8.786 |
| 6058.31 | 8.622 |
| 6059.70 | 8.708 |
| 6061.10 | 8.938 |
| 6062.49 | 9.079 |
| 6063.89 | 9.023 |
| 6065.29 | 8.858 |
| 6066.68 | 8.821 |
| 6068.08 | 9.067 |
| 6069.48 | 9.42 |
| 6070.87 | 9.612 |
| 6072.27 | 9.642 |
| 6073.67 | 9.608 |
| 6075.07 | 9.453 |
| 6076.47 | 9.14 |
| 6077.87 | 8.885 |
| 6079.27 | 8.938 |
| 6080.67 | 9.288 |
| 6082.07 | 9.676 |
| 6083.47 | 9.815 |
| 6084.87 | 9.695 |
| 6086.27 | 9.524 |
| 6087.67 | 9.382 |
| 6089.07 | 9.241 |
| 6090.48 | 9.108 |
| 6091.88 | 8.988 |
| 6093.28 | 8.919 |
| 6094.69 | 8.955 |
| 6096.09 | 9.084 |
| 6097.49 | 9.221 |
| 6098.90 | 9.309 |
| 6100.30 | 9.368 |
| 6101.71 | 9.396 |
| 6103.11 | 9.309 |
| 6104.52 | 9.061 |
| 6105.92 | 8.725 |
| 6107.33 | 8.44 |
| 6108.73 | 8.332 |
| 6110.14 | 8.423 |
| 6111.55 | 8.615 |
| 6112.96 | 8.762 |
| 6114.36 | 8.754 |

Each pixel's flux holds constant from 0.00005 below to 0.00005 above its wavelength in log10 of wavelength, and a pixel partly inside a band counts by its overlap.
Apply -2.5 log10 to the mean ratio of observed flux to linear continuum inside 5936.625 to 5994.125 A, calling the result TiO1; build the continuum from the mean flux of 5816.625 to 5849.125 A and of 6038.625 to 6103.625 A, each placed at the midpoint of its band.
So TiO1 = 0.08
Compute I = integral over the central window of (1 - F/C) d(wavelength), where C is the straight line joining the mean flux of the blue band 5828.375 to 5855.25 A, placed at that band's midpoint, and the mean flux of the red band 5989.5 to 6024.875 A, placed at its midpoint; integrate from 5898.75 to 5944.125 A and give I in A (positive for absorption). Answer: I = 3.0 A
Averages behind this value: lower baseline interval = 9.46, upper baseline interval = 9.01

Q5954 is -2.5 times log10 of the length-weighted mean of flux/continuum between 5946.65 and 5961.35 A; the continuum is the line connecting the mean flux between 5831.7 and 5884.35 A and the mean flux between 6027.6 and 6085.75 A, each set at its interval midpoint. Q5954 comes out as 0.07 mag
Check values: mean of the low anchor 9.05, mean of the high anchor 9.29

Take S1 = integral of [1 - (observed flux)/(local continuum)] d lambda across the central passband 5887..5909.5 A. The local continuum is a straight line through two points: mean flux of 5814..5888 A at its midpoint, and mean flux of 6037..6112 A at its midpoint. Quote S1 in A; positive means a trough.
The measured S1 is 3.0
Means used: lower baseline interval 9.04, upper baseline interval 9.21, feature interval 7.87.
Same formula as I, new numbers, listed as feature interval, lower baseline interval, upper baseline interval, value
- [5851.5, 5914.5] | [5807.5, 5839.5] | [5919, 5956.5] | 4.1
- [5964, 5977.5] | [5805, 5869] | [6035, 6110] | 0.7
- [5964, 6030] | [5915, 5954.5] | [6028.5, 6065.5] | 0.7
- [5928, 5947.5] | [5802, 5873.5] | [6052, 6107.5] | 1.0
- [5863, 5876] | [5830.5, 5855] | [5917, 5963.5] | 0.7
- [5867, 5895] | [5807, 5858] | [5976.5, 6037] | 3.2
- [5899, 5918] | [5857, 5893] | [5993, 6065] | 0.0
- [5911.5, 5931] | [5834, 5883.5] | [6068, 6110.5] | 0.9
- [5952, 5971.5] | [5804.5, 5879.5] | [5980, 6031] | 0.8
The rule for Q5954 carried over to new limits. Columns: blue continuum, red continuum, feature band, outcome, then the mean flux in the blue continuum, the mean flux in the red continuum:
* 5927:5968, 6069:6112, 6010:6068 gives -0.02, 8.66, 9.18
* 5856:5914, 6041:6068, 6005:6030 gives 0.03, 8.33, 9.24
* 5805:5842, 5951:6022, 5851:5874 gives 0.06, 9.3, 8.85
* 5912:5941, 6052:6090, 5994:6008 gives -0.02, 8.75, 9.23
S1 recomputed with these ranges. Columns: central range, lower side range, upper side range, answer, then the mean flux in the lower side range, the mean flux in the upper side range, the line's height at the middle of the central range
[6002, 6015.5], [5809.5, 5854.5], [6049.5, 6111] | 0.52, 9.46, 9.15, 9.24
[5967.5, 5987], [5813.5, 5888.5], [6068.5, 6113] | 0.83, 9.03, 9.17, 9.11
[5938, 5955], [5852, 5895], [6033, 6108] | 0.23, 8.37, 9.25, 8.7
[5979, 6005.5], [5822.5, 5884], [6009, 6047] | 0.03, 9.07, 9.09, 9.08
